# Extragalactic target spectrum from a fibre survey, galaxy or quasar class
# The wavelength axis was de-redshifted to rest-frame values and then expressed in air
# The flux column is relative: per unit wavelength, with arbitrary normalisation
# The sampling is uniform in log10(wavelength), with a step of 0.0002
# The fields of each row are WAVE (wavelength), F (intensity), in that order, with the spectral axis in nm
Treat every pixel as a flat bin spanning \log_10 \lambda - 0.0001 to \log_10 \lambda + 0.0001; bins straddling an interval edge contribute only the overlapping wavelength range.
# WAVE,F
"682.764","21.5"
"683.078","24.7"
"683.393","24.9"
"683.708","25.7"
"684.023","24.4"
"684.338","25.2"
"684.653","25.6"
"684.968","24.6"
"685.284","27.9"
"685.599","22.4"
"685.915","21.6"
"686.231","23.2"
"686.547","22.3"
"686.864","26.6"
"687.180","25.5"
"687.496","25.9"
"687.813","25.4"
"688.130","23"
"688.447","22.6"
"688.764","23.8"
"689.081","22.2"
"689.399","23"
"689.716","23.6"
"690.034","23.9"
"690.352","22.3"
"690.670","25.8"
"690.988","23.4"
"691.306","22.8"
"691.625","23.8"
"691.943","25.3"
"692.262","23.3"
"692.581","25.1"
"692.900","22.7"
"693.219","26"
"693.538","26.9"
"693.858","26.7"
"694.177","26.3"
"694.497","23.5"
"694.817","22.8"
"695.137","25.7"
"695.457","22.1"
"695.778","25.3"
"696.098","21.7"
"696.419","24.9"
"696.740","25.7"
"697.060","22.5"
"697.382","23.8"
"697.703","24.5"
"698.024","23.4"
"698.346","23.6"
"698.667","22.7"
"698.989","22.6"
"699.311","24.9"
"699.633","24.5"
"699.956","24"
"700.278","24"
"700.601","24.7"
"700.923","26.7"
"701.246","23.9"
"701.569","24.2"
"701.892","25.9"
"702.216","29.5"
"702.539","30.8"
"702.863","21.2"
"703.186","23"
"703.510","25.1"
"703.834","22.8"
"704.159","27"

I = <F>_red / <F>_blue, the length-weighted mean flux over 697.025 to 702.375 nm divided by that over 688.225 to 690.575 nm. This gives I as 1.1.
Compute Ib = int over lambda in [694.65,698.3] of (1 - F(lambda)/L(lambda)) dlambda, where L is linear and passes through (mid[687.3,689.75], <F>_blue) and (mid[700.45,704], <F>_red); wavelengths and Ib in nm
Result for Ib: 0.11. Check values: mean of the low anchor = 23.7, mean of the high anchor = 25.3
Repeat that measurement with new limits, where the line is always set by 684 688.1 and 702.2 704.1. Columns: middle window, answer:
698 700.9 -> 0.124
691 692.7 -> 0.057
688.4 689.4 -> 0.073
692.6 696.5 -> 0.052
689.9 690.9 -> 0.032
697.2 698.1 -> 0.039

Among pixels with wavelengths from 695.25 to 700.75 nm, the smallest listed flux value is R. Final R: 21.7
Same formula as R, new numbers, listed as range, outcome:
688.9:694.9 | 22.2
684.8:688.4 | 21.6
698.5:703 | 21.2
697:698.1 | 22.5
